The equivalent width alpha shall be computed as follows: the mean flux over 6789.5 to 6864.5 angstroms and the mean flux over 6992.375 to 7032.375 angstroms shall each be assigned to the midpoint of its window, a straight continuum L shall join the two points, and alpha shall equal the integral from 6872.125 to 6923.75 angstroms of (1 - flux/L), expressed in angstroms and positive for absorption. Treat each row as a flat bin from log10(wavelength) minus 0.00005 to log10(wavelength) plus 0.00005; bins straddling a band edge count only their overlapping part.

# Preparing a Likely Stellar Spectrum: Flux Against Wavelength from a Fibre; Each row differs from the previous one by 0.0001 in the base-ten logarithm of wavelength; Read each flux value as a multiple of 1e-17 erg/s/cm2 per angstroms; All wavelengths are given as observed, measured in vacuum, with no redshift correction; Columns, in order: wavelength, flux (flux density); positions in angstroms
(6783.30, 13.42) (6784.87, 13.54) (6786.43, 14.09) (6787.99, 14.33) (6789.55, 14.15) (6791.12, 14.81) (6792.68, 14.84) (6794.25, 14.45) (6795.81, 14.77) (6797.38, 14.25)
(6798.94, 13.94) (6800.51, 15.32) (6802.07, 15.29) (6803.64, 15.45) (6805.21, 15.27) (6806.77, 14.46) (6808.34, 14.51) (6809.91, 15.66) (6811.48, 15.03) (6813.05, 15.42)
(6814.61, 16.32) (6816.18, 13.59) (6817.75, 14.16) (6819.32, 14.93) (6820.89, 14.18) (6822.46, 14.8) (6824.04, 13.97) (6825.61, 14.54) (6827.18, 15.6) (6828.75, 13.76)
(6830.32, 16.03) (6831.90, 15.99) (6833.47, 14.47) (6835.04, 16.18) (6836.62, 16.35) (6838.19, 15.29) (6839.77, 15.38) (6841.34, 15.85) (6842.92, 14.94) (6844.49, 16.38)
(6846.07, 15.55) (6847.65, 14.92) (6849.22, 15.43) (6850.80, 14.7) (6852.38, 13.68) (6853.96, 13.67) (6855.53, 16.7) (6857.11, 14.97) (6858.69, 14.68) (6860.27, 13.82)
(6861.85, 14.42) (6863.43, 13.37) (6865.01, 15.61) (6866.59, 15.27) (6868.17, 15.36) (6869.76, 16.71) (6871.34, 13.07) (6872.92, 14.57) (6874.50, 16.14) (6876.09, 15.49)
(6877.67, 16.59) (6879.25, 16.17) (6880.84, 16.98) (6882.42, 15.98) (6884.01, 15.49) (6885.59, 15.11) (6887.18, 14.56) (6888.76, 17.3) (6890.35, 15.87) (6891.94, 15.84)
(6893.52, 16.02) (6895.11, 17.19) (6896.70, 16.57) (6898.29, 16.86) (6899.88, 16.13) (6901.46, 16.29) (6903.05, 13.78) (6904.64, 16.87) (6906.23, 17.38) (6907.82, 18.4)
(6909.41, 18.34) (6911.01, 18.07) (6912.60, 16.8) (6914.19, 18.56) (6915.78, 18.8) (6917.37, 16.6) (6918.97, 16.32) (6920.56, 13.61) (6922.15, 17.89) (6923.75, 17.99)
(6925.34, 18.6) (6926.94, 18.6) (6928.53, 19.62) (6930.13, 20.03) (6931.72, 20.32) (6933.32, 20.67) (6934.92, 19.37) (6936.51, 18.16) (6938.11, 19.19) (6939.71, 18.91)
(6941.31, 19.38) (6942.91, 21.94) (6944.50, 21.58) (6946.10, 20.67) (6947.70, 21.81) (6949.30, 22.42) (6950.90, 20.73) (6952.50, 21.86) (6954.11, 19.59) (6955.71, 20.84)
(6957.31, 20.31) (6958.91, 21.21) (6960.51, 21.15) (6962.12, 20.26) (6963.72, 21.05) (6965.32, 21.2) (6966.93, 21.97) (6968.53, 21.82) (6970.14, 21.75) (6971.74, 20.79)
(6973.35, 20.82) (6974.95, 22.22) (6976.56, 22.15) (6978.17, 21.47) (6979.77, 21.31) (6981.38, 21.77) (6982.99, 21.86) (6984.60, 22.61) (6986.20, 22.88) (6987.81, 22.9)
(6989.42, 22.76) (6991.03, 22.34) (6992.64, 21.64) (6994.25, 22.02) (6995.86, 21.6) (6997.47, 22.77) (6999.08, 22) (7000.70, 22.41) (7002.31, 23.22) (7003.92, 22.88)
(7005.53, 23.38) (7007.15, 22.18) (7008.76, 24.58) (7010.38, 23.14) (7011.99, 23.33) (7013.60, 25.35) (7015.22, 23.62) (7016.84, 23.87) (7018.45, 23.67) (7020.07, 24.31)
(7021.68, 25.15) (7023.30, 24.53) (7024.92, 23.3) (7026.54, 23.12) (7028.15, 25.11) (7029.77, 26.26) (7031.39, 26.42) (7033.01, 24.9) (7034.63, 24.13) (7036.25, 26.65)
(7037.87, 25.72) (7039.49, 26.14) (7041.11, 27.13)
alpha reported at 5.0 angstroms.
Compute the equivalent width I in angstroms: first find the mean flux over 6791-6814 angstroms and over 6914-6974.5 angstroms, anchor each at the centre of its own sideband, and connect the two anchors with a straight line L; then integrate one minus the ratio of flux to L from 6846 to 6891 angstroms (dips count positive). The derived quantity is 5.2 angstroms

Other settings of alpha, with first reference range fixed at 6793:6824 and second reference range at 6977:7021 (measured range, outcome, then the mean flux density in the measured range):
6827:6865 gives 2.9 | 15.1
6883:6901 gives 2.2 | 16.1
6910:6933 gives 1.8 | 18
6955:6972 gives 0.2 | 21.1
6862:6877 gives 2.0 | 15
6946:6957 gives -0.2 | 21.1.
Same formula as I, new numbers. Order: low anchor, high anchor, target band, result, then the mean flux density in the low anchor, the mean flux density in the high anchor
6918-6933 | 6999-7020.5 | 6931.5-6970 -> -1.9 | 18.2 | 23.4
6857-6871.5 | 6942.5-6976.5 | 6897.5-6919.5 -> 0.9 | 14.8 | 21.3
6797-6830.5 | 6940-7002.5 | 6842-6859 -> 1.4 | 14.8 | 21.6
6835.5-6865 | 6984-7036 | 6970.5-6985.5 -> 0.1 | 15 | 23.6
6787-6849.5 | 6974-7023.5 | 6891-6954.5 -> 3.8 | 15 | 22.9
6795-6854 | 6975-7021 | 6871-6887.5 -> 1.8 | 15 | 22.8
